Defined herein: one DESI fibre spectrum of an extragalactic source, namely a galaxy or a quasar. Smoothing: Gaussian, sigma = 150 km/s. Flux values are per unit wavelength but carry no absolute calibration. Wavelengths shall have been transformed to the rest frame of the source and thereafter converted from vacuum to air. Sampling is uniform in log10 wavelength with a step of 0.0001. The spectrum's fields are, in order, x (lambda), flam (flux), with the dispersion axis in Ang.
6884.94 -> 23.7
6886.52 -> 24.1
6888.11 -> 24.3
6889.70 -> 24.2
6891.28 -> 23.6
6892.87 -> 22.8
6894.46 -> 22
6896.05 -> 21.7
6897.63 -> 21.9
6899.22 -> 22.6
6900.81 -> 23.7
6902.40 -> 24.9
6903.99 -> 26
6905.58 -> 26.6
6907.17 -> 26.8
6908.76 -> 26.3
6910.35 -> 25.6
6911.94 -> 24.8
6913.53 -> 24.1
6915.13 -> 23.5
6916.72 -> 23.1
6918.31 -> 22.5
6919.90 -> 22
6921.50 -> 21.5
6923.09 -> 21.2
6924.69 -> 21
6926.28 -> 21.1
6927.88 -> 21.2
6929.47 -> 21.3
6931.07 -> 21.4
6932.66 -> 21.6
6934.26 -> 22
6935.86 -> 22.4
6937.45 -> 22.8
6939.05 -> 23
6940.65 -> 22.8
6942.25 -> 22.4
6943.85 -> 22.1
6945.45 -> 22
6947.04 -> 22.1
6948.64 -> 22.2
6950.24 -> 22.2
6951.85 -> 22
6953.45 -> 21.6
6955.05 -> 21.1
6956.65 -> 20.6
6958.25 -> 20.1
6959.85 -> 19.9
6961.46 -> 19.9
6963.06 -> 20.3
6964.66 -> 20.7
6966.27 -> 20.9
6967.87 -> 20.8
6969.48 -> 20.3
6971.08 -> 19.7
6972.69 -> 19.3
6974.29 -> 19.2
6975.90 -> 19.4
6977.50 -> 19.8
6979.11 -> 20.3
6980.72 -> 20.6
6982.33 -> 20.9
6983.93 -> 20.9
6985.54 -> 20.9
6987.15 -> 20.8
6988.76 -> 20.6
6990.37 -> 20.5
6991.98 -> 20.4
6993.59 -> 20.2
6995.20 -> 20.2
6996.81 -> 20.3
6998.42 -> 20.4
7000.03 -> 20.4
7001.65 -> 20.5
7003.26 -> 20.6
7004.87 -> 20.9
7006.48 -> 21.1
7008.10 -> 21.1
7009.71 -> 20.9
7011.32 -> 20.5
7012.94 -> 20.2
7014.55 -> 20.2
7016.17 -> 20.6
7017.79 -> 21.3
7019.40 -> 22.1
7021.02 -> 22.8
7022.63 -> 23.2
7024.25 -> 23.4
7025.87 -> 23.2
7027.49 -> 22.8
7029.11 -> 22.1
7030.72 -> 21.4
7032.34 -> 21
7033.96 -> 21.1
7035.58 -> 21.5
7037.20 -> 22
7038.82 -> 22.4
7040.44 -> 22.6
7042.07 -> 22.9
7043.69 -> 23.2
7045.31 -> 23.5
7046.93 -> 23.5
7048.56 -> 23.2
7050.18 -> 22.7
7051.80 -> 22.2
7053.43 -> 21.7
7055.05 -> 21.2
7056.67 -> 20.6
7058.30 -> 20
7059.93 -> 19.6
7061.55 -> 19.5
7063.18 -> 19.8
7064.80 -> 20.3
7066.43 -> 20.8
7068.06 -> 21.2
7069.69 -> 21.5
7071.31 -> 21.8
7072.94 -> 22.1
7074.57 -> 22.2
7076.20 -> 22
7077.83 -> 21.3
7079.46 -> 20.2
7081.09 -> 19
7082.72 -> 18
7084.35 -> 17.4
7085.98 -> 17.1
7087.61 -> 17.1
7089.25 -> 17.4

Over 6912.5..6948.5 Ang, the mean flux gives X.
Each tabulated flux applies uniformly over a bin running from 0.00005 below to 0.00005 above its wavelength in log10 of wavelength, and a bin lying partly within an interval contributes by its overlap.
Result 22.2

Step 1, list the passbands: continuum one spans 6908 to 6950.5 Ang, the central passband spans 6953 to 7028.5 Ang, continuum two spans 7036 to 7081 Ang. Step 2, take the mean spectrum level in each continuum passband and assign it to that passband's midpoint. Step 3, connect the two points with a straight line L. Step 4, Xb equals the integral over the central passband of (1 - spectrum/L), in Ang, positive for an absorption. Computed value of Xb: 4.4 Ang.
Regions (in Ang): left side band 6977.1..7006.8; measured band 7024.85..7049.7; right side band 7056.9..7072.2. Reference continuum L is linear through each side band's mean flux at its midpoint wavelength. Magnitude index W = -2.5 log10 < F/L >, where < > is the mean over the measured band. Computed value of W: -0.10 mag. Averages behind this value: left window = 20.5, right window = 20.5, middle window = 22.4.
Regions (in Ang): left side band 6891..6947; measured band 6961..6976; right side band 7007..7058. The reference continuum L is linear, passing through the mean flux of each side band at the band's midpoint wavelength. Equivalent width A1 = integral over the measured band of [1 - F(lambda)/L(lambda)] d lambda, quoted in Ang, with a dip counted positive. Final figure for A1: 1.6 Ang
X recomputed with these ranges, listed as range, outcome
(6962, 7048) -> 21.1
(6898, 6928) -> 23.6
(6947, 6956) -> 21.8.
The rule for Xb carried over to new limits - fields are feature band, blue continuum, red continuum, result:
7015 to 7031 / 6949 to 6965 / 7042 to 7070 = -0.74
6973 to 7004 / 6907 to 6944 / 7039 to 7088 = 2.23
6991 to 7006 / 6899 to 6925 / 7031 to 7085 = 1.29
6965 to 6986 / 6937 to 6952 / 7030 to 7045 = 1.91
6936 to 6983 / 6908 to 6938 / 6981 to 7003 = 1.10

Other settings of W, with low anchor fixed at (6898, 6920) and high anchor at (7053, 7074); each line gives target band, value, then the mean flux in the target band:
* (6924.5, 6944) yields 0.091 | 22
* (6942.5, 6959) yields 0.089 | 21.6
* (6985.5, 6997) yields 0.104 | 20.5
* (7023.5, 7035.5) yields -0.025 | 22.1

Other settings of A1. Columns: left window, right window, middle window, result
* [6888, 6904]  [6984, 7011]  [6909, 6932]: 0.1 Ang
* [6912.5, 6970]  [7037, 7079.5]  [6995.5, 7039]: 0.6 Ang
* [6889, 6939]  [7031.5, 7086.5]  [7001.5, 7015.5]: 0.7 Ang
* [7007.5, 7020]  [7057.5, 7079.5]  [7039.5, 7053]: -1.3 Ang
